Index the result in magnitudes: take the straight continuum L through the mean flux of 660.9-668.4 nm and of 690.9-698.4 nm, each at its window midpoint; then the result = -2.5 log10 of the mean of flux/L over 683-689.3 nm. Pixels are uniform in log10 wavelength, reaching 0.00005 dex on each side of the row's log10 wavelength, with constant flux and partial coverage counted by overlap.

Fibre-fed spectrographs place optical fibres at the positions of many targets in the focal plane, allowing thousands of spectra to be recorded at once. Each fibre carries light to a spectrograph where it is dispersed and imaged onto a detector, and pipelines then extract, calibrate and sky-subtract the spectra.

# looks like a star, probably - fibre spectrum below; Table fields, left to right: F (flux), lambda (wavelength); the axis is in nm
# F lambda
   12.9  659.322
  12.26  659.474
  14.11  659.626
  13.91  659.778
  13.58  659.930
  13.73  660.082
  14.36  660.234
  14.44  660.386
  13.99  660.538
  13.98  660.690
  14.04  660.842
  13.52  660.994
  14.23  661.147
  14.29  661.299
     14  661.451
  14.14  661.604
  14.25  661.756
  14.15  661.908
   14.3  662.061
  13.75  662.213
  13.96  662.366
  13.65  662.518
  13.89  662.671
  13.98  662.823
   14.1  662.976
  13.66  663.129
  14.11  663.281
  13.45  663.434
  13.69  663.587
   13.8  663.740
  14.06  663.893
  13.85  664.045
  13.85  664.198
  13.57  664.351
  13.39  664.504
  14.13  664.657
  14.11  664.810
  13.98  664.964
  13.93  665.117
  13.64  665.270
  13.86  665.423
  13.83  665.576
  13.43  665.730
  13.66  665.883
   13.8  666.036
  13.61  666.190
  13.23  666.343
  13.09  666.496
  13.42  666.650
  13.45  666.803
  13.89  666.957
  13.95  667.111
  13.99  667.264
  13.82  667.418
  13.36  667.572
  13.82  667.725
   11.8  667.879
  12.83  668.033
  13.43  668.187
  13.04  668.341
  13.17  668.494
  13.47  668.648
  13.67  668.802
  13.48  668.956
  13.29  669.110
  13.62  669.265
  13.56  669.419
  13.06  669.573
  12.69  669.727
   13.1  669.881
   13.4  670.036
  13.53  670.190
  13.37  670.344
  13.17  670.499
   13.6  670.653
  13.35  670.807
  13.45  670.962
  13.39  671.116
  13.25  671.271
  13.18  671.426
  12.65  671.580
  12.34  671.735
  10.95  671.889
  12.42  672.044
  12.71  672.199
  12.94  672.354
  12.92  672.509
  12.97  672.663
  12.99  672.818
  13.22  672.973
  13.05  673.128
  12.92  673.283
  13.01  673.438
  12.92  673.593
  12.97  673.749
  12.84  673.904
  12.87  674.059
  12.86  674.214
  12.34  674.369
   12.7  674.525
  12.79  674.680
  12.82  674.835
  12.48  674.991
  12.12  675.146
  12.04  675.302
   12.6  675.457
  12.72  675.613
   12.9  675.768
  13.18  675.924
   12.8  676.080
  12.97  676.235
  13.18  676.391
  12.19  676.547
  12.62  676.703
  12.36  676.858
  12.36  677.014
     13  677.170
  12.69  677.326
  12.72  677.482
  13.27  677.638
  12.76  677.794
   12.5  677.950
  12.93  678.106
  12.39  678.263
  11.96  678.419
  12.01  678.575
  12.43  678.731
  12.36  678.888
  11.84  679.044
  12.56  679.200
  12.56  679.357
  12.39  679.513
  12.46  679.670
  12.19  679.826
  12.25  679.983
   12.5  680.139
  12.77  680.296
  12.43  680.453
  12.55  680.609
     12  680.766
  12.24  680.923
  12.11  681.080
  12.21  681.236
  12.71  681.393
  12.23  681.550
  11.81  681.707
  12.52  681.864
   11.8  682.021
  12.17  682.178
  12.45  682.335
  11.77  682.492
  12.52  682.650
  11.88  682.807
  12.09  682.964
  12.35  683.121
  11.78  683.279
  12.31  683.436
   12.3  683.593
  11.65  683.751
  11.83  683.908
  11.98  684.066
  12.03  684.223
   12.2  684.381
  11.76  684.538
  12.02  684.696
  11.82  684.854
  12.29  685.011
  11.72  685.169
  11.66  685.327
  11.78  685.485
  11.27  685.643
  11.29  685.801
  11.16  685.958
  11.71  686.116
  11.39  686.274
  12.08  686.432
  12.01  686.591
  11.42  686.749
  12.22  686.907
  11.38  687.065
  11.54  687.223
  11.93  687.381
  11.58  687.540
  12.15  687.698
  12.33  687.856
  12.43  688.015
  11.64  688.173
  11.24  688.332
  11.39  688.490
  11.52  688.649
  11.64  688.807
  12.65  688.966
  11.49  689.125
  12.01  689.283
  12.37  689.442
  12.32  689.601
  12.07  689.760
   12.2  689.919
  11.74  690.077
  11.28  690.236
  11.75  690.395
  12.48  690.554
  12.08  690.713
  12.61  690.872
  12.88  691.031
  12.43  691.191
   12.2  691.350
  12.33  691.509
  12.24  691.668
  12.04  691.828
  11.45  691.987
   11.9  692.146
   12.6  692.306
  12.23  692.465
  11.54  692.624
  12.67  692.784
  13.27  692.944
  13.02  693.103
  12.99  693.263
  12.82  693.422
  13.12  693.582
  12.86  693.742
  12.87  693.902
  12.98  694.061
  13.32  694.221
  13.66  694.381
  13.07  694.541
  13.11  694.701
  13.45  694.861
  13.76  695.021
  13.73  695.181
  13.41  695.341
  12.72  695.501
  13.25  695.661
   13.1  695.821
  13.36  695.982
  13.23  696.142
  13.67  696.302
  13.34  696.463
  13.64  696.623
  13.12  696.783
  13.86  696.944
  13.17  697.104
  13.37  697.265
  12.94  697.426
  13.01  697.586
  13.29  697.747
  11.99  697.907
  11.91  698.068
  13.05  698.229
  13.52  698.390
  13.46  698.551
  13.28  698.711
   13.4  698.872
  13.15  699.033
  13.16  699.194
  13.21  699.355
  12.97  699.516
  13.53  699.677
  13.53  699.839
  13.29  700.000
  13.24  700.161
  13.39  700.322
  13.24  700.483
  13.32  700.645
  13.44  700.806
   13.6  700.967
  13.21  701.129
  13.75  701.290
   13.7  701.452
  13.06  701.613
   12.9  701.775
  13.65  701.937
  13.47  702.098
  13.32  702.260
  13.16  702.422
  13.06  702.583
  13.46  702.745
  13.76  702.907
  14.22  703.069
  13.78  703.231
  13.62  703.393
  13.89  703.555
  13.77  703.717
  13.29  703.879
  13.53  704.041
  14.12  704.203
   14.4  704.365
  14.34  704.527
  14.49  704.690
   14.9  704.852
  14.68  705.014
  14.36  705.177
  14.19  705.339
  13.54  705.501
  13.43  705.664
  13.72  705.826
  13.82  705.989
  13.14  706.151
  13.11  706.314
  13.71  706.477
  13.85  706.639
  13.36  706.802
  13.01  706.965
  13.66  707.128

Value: 0.12 mag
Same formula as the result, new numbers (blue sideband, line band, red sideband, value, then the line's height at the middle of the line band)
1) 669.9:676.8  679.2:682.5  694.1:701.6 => 0.06 mag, 13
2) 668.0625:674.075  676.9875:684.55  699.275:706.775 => 0.08 mag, 13.2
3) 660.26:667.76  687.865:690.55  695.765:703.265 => 0.13 mag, 13.5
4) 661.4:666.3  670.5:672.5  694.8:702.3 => 0.07 mag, 13.7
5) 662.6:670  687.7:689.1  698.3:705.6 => 0.15 mag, 13.6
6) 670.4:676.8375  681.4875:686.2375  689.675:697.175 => 0.08 mag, 12.8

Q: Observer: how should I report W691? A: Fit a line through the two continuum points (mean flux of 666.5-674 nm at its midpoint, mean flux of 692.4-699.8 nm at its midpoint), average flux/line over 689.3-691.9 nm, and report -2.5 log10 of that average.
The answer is 0.082 mag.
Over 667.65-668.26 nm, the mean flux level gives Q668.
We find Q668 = 13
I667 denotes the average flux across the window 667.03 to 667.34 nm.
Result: 14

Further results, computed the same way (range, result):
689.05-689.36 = 11.8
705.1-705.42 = 14.3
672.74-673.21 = 13.1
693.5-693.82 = 13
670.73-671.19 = 13.4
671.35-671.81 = 12.7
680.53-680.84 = 12.3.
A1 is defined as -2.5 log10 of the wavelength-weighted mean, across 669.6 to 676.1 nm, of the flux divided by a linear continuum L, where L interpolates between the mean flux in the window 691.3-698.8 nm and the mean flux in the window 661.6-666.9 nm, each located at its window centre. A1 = 0.057 mag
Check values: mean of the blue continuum 13.8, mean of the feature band 12.9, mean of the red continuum 13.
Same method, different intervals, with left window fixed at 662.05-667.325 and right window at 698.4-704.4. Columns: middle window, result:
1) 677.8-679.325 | 0.11 mag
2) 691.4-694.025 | 0.09 mag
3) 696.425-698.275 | 0.04 mag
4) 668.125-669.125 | 0.03 mag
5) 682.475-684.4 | 0.13 mag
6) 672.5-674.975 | 0.07 mag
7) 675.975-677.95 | 0.08 mag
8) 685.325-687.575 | 0.17 mag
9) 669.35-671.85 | 0.04 mag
